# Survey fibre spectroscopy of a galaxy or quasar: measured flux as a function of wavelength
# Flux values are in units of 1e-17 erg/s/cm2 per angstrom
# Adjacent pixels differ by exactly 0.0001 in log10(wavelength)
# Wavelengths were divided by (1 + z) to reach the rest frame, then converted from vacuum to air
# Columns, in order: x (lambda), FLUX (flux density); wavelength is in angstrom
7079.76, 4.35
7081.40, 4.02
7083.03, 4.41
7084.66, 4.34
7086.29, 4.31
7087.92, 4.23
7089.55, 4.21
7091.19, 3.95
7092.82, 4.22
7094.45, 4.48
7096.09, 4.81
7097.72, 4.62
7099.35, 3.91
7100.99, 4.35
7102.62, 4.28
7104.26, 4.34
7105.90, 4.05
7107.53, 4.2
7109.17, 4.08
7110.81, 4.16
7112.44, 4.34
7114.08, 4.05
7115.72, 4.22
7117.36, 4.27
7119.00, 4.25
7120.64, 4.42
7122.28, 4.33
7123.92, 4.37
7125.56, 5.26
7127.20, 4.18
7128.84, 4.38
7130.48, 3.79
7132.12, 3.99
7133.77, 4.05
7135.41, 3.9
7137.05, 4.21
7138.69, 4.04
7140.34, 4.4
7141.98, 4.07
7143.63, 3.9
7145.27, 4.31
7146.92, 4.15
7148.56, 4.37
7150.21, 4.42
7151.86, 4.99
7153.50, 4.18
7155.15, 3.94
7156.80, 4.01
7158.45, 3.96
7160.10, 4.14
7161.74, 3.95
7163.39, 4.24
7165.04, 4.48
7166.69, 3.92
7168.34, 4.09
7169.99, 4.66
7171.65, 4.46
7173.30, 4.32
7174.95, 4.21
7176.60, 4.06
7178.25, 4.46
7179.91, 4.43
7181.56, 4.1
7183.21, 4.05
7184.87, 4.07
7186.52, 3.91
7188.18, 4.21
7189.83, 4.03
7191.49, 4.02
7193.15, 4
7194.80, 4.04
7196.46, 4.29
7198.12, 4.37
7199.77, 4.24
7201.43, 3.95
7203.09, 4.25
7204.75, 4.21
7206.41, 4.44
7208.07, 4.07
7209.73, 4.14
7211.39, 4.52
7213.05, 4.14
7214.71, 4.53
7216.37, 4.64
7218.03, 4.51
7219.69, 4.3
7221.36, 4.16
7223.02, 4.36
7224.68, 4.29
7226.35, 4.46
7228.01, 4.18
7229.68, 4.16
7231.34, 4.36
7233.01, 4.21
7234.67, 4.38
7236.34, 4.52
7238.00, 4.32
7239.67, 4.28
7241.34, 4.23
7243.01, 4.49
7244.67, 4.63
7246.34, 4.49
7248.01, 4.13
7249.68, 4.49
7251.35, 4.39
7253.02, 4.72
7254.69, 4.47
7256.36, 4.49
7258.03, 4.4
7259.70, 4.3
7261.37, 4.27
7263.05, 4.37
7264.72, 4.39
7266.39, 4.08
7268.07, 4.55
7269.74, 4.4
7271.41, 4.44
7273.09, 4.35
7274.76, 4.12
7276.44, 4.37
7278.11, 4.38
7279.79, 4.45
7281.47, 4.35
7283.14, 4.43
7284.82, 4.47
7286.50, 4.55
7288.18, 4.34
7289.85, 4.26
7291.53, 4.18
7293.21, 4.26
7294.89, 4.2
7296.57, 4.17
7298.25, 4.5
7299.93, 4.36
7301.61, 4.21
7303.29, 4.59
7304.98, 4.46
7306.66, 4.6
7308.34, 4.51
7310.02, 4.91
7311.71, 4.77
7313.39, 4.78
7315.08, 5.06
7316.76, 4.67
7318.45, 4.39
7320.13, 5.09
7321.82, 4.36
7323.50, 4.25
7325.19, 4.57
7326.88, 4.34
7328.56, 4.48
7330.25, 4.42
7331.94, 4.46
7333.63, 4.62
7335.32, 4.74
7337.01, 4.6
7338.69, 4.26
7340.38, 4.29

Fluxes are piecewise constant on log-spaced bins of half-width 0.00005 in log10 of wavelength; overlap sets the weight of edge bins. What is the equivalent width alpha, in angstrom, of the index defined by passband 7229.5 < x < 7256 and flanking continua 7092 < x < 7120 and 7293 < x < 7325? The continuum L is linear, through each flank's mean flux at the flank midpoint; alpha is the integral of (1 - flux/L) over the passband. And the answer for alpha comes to 0.3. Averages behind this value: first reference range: 4.27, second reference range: 4.54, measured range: 4.4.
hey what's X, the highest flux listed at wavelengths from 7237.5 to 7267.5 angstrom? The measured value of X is 4.72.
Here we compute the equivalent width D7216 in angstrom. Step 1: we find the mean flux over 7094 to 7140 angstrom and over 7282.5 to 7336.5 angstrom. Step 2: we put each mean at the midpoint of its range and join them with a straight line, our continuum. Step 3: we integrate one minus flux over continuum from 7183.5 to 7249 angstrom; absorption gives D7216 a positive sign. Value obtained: 1.7 angstrom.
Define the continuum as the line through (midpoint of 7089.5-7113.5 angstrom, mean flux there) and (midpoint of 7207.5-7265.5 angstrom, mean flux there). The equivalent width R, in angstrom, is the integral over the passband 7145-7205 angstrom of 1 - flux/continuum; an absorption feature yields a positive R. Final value 1.7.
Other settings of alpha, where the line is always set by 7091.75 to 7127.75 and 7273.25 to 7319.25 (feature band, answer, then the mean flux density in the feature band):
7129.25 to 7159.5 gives 1.4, 4.15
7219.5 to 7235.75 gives 0.4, 4.29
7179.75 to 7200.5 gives 1.2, 4.13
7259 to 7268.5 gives 0.2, 4.31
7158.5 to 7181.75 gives 0.6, 4.25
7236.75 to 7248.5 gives 0.1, 4.38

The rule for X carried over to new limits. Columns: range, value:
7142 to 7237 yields 4.99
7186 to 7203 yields 4.37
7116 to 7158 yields 5.26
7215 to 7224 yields 4.64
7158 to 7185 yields 4.66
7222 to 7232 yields 4.46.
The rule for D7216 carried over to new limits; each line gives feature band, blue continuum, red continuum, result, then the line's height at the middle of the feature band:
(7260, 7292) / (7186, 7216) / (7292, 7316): 0.6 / 4.43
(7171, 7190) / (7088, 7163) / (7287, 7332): 0.5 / 4.31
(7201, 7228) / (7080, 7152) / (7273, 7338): 0.4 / 4.37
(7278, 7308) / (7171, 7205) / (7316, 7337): 0.5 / 4.45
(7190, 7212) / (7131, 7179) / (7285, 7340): 0.5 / 4.29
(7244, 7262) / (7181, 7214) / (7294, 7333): -0.4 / 4.33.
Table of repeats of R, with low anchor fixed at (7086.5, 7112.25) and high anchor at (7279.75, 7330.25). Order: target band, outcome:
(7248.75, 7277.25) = 0.3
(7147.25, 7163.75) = 0.4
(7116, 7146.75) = 0.5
